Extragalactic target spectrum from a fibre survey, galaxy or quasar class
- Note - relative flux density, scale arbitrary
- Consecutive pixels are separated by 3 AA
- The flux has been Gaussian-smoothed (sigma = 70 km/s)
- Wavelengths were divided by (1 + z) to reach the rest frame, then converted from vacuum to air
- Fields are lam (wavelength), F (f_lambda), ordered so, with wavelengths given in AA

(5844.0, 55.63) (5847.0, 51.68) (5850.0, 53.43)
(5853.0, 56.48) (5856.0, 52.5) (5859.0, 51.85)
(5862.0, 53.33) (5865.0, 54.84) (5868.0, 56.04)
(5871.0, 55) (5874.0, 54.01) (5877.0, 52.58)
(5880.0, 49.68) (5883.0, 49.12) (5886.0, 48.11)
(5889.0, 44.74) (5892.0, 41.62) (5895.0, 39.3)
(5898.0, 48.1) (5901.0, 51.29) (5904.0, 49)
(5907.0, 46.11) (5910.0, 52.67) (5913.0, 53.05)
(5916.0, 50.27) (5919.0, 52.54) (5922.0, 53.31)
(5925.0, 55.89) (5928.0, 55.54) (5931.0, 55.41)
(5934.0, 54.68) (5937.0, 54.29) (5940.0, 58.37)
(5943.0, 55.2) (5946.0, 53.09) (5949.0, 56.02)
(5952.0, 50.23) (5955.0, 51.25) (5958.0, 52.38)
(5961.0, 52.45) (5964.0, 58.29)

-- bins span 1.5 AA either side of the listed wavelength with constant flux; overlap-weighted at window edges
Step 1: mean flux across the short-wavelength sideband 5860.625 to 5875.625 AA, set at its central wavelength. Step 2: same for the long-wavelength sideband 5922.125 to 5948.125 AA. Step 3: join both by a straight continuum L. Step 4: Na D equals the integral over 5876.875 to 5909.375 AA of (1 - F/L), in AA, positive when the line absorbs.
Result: 4.56 AA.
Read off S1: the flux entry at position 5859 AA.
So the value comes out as 51.85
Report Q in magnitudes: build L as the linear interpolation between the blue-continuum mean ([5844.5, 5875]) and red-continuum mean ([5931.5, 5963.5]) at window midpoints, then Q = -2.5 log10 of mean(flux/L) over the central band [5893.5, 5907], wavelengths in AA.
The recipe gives 0.15 mag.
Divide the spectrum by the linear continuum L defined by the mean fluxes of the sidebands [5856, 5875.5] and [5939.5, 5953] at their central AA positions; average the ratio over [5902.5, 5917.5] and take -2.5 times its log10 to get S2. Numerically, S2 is 0.08 mag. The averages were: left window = 54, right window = 54.5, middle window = 50.2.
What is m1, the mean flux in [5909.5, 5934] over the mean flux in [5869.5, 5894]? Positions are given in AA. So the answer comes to 1.1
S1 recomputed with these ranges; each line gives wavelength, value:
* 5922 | 53.31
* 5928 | 55.54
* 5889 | 44.74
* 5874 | 54.01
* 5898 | 48.1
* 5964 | 58.29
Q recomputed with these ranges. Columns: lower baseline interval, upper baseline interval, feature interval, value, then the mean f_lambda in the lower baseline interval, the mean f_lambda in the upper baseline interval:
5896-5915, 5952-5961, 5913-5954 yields -0.07 mag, 49.8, 51.7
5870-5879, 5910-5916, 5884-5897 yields 0.21 mag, 53.6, 52.3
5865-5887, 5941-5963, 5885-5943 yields 0.04 mag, 52.4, 53.2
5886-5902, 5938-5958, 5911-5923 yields -0.07 mag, 45.1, 53.9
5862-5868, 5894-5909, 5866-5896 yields 0.05 mag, 54.8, 47.2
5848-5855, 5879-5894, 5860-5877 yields -0.08 mag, 54.5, 46.3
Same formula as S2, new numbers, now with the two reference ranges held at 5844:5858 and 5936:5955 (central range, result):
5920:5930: -0.01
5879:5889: 0.12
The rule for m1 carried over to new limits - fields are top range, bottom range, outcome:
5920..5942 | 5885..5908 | 1.20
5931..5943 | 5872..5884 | 1.08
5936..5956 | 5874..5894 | 1.13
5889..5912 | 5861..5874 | 0.86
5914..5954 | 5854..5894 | 1.06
